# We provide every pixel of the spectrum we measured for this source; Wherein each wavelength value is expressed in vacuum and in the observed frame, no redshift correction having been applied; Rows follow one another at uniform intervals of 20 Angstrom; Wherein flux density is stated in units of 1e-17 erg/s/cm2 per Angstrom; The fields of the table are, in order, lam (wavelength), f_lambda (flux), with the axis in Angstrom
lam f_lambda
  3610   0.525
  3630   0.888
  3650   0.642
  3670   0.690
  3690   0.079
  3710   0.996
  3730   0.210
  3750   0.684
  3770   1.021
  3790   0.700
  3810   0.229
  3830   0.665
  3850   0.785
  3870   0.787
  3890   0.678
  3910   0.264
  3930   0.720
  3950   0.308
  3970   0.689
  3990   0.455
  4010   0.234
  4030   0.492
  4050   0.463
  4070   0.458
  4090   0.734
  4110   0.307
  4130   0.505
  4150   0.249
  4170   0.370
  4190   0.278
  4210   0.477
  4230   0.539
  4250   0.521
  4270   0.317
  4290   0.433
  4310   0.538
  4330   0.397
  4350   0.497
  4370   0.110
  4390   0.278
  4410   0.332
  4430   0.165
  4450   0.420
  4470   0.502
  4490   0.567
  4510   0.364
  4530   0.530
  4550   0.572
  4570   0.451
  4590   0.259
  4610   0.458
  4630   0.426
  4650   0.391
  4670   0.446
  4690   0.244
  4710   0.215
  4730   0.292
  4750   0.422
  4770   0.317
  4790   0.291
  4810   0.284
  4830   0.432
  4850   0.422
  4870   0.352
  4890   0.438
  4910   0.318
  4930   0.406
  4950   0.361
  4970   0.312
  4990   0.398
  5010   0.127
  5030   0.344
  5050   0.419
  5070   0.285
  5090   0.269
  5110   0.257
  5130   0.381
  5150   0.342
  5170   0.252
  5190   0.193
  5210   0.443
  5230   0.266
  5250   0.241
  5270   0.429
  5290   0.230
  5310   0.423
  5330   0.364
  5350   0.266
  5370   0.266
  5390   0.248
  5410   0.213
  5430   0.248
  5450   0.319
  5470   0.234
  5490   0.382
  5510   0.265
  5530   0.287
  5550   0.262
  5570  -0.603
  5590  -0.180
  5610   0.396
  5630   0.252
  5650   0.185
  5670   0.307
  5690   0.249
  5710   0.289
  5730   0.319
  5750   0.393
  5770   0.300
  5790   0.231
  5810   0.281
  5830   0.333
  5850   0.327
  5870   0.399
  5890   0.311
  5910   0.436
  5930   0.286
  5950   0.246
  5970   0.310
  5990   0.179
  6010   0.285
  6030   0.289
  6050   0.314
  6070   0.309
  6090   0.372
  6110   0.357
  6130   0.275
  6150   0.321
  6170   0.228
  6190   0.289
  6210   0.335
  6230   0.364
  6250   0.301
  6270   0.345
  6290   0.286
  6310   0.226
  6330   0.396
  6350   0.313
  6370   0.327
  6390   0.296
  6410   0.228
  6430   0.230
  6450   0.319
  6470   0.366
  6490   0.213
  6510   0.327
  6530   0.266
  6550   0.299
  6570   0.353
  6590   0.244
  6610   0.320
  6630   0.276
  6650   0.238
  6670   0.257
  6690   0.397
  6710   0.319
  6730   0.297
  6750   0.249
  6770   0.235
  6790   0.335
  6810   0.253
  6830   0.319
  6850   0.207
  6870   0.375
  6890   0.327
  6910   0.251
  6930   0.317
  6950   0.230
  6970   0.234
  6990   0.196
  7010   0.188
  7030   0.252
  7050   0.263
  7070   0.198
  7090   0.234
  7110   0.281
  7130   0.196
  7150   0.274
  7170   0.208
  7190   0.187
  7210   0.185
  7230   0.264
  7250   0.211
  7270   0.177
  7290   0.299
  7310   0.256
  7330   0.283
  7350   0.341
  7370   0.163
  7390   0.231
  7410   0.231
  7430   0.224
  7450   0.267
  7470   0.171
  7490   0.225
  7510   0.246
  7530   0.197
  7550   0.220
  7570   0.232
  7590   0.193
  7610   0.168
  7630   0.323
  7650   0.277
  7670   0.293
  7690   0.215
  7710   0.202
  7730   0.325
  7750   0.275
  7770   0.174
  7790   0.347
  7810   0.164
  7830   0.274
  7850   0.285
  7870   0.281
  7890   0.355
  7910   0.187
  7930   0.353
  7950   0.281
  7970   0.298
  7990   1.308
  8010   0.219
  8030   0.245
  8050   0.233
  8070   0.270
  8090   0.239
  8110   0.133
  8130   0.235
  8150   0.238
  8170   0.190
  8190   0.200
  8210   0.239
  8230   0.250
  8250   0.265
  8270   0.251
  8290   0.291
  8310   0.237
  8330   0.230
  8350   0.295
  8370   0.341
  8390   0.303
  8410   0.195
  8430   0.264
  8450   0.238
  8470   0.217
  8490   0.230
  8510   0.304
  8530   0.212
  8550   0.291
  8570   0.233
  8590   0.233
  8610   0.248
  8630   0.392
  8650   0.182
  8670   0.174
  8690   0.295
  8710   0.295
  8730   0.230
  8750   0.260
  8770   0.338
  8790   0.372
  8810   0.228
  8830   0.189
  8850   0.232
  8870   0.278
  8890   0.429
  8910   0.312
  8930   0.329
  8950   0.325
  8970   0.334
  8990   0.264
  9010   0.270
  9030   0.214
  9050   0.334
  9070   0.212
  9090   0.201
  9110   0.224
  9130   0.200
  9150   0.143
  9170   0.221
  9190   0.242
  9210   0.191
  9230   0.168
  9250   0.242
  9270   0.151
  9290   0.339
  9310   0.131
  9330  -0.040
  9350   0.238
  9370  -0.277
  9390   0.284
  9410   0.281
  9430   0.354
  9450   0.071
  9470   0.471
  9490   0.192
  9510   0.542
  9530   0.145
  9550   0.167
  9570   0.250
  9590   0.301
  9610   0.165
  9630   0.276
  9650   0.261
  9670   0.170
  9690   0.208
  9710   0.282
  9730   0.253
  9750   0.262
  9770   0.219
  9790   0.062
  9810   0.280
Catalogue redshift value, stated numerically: 1.142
